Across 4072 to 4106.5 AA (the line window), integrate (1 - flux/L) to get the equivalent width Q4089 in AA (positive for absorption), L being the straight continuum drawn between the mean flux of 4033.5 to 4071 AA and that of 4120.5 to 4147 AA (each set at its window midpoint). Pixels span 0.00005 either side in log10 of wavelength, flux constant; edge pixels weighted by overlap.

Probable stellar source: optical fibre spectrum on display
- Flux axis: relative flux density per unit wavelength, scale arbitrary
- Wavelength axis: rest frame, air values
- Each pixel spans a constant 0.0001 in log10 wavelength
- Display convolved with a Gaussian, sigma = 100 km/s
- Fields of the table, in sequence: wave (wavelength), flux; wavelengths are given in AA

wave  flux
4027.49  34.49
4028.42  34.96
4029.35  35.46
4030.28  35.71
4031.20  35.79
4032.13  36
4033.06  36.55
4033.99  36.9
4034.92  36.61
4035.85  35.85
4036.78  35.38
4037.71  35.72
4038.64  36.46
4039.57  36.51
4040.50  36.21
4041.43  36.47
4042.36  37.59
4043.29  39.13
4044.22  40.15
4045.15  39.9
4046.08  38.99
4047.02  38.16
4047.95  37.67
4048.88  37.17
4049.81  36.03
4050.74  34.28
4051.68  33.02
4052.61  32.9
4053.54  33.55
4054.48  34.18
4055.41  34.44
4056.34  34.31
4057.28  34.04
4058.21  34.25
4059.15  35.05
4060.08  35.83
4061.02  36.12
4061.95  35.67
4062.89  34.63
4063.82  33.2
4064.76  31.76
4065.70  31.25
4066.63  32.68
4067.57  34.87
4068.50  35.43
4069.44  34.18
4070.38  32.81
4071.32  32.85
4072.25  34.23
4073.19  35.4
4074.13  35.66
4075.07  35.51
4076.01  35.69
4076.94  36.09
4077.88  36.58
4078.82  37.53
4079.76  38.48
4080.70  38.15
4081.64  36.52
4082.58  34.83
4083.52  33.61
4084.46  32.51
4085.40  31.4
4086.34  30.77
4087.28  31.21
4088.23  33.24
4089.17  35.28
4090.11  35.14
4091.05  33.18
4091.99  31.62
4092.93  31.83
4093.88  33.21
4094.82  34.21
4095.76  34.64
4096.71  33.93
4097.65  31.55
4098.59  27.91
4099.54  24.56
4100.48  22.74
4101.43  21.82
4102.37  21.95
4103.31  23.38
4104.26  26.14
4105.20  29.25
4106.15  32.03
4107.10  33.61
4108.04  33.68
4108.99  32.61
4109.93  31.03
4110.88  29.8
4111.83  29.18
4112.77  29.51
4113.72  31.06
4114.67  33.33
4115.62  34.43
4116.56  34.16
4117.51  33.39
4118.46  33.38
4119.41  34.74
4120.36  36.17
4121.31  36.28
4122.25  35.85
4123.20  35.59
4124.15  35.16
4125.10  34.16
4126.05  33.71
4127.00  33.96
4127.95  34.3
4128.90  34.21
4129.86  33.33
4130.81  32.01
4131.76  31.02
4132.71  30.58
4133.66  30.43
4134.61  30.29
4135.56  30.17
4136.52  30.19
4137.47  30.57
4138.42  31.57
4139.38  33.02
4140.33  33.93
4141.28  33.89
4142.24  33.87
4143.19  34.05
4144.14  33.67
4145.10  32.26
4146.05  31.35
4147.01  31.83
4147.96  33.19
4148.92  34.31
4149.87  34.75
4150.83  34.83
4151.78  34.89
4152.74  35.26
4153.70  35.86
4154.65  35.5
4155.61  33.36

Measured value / 2.2 AA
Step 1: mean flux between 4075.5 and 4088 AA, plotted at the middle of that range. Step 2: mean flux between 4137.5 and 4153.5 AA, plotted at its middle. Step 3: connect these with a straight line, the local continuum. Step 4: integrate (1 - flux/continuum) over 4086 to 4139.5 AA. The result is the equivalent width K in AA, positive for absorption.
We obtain 3.90 AA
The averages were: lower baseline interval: 34.8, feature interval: 31.7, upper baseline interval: 33.5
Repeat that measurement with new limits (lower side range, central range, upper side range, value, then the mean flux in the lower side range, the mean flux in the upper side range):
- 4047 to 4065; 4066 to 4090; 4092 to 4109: -1.9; 34.8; 29.4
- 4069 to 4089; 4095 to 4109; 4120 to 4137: 2.2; 34.6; 33.2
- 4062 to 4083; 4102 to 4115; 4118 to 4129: 1.9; 34.9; 34.8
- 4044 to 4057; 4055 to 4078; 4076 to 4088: 0.6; 35.9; 34.8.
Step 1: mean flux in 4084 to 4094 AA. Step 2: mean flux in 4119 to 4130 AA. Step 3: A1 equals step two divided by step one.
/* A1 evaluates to 1.07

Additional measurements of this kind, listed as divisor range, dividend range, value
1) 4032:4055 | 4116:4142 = 0.91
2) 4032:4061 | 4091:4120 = 0.85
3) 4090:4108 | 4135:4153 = 1.11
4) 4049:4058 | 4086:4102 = 0.90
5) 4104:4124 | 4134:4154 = 1.01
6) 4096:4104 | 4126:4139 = 1.21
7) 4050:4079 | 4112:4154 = 0.97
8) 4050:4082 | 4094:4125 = 0.90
